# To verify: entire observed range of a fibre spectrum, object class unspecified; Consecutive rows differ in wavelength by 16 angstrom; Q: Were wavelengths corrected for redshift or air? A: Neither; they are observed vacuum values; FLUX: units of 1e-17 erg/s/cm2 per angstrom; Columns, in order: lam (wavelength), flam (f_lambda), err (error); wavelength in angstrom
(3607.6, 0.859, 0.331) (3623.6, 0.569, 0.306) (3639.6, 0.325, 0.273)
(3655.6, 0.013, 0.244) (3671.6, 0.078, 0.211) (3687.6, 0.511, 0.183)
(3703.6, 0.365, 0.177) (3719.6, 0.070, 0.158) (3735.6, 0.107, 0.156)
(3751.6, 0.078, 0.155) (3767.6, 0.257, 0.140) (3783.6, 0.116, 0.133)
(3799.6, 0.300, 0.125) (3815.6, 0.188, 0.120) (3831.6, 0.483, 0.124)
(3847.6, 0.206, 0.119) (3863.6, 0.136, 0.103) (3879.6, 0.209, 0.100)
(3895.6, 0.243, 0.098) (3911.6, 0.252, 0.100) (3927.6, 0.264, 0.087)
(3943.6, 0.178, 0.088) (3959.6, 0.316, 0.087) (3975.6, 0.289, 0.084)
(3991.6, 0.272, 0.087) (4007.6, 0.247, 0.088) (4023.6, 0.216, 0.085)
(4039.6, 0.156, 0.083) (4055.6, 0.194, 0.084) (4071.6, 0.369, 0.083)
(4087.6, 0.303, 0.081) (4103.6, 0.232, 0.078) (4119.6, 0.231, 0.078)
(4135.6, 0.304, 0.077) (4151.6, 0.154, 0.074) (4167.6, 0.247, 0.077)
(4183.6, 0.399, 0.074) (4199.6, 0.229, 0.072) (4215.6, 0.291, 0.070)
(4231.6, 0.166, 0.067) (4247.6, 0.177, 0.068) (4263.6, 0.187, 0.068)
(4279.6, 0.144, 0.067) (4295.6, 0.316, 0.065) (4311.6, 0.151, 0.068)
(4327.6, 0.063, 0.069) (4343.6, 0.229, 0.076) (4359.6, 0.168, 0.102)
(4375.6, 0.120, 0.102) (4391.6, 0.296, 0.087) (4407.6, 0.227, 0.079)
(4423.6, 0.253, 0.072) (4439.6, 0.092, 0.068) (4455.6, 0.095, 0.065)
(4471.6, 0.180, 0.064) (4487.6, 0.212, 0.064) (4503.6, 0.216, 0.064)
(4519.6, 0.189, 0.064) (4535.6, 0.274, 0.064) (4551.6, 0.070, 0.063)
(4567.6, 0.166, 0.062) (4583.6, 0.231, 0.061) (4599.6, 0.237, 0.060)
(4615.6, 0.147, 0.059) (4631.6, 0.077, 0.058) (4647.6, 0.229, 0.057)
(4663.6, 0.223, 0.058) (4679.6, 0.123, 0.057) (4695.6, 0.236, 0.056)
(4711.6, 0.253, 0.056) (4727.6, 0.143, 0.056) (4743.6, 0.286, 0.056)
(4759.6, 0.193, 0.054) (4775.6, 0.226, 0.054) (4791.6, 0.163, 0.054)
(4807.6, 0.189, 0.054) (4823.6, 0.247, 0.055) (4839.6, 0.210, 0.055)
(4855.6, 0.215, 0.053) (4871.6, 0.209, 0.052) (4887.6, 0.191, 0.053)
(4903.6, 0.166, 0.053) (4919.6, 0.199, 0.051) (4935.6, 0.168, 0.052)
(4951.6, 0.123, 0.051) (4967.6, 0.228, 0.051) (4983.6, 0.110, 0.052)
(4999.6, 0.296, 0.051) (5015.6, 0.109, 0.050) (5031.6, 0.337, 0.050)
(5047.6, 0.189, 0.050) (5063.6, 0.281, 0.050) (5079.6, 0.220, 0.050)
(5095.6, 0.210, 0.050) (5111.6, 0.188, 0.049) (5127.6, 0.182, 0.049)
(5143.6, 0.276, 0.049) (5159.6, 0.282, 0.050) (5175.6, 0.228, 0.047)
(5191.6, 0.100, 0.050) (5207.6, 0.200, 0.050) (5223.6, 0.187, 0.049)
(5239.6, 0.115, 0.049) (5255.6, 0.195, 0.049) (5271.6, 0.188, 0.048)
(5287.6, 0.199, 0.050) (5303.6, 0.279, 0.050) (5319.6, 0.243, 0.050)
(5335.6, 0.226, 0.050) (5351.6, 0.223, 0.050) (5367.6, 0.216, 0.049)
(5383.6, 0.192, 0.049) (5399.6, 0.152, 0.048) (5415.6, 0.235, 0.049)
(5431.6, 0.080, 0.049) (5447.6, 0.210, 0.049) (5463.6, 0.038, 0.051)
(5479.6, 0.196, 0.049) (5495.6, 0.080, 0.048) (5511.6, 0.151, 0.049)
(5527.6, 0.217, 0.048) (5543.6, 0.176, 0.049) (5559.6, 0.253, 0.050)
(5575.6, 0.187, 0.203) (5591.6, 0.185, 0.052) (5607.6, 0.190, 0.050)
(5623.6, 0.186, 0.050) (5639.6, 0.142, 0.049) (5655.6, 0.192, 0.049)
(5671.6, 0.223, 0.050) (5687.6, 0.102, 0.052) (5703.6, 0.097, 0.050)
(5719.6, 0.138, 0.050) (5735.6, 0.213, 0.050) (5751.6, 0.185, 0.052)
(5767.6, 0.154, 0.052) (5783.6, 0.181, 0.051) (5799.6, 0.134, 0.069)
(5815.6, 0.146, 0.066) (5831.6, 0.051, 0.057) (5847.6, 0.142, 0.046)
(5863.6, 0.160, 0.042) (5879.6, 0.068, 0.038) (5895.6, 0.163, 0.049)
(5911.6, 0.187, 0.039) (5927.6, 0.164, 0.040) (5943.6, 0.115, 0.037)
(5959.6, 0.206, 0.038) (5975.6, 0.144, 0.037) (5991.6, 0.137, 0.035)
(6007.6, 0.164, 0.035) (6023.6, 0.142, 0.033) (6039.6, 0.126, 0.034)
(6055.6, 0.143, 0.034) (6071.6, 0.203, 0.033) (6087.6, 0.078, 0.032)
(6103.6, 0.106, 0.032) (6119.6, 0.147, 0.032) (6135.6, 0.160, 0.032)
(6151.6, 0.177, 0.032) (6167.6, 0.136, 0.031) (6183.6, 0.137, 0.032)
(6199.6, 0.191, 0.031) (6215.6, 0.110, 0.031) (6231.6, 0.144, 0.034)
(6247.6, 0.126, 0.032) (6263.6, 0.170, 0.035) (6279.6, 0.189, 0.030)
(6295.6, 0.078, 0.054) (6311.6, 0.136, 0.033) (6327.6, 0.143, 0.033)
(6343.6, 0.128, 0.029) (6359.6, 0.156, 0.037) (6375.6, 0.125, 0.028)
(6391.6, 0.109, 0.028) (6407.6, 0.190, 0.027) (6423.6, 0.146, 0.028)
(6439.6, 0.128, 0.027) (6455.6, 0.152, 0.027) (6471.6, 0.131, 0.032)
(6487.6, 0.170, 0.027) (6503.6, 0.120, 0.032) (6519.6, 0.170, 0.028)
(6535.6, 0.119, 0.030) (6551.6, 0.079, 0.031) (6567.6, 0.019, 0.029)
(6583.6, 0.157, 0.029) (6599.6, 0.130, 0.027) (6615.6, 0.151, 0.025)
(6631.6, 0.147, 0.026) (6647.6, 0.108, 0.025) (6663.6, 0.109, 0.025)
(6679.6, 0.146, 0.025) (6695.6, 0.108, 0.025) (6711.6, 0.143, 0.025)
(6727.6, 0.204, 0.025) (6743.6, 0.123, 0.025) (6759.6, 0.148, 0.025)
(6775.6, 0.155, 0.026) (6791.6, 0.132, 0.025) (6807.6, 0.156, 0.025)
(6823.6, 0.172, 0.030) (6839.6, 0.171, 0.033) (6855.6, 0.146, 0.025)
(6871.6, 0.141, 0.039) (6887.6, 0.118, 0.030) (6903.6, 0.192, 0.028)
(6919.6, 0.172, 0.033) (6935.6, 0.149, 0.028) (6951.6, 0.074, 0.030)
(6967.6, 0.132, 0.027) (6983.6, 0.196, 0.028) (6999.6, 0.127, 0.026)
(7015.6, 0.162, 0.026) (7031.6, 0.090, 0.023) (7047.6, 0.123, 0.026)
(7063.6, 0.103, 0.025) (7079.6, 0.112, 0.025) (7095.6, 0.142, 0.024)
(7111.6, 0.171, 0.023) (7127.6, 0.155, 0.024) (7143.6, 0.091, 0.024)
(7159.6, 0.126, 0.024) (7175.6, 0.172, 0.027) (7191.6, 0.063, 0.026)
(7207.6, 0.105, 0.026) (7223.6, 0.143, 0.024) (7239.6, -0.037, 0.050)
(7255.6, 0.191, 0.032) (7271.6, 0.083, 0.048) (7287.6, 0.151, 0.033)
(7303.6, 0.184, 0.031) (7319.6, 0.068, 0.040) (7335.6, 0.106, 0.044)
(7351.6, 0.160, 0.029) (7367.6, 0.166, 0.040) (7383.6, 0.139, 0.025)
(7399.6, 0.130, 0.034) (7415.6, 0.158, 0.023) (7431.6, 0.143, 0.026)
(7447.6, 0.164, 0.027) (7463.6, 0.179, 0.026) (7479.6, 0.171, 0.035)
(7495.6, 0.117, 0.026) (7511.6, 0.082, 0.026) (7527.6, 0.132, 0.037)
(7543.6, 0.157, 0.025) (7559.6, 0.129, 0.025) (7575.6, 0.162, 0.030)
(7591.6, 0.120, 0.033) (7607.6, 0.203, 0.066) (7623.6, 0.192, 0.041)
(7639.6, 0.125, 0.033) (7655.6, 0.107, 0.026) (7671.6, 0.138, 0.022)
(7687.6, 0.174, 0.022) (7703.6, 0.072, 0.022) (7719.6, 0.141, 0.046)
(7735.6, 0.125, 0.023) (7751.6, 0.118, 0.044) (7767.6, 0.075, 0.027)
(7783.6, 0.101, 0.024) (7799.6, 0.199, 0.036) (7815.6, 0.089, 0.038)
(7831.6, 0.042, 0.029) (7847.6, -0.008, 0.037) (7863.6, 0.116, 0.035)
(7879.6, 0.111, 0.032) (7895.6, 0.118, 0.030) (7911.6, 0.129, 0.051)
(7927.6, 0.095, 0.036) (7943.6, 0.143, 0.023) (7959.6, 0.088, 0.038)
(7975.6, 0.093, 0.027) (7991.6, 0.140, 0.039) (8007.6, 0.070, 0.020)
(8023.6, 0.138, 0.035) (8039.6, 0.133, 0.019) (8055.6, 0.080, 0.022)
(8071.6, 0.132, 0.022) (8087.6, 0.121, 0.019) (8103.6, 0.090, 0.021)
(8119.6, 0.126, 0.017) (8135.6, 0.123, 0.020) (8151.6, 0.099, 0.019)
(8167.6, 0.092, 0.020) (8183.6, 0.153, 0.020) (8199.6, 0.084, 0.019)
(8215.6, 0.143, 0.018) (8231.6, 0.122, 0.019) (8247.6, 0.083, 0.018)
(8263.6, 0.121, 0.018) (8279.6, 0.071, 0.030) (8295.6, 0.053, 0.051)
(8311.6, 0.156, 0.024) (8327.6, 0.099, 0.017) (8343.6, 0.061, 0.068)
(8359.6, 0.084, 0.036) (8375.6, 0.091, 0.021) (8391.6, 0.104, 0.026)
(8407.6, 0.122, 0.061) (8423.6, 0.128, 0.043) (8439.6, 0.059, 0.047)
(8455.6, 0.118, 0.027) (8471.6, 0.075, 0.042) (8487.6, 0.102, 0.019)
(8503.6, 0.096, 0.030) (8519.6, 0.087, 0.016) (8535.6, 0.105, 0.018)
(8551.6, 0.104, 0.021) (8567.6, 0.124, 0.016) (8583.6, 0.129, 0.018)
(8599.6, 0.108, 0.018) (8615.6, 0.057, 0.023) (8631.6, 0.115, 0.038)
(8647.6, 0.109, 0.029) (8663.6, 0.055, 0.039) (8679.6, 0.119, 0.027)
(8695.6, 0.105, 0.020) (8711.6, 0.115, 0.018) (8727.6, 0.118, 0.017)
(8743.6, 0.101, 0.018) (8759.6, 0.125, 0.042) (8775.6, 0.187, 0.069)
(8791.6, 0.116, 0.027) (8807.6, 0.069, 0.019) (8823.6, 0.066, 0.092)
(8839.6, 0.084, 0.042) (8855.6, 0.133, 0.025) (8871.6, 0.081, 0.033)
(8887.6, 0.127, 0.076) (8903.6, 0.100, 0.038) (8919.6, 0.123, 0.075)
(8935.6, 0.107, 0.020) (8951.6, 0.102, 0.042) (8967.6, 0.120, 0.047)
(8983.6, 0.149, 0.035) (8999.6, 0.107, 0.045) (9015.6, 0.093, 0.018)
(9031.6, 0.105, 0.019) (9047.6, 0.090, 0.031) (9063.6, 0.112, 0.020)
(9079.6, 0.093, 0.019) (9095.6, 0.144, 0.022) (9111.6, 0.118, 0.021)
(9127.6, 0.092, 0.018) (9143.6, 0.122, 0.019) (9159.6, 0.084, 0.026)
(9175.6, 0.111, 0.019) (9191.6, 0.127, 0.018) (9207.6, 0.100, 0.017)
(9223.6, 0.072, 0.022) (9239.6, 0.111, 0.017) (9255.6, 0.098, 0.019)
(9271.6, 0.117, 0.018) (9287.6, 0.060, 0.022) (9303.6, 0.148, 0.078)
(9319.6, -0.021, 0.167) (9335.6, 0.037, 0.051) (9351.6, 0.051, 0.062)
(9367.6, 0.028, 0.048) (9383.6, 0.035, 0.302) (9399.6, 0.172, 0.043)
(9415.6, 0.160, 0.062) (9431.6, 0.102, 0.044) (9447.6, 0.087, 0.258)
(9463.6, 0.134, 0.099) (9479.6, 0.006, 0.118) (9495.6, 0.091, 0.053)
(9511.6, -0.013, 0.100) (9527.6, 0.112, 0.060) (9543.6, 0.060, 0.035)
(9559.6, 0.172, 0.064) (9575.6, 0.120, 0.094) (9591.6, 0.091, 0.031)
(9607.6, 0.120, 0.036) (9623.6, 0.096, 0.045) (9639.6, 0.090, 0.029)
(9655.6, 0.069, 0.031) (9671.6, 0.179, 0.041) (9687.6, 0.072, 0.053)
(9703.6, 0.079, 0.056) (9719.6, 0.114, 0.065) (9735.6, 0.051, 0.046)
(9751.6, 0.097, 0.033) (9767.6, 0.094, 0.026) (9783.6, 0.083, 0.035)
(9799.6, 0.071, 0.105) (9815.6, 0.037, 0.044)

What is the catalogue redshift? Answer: 0.57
